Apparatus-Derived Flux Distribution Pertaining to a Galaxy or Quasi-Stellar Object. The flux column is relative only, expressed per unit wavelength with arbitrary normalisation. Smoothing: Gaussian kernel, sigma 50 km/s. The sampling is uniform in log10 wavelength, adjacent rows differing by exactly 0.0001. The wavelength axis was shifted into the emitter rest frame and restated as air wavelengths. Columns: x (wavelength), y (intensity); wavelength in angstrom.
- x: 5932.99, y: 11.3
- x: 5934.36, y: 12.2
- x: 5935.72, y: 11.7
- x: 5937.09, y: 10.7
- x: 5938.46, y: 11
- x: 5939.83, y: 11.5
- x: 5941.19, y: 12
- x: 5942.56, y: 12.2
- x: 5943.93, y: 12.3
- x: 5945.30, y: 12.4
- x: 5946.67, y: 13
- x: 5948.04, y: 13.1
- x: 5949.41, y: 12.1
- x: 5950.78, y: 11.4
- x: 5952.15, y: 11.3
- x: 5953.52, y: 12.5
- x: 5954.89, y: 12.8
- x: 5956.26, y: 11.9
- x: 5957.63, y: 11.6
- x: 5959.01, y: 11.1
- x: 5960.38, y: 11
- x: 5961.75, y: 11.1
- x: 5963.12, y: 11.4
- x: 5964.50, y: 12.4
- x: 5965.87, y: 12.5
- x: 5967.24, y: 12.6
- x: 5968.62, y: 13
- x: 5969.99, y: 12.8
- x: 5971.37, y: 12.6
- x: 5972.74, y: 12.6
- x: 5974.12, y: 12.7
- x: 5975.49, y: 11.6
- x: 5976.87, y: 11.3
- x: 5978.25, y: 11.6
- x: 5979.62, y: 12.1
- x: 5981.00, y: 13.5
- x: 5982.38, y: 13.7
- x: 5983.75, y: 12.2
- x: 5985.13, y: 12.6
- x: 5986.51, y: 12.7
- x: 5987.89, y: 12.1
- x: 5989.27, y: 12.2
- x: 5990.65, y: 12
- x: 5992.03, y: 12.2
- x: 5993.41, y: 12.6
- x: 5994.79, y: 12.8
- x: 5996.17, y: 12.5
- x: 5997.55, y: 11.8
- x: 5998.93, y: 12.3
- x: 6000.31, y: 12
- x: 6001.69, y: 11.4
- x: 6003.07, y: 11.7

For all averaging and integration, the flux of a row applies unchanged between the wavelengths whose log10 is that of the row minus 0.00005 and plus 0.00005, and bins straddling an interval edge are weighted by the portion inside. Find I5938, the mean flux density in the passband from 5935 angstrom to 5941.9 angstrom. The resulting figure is 11.4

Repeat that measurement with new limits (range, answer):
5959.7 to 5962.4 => 11.1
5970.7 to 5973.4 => 12.6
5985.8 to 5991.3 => 12.2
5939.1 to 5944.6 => 12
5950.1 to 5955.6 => 12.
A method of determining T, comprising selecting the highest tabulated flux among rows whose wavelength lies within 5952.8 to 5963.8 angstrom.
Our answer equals 12.8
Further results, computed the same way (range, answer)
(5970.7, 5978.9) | 12.7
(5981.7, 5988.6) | 13.7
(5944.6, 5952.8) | 13.1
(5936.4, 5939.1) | 11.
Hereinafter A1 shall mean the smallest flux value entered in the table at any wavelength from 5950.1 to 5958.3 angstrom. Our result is 11.3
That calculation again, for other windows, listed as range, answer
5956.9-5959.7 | 11.1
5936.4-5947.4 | 10.7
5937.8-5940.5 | 11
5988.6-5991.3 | 12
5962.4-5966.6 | 11.4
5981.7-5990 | 12.1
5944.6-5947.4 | 12.4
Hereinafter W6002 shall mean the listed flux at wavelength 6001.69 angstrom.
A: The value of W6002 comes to 11.4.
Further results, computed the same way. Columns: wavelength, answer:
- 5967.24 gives 12.6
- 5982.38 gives 13.7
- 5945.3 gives 12.4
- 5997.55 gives 11.8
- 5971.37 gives 12.6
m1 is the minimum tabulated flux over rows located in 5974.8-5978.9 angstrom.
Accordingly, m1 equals 11.3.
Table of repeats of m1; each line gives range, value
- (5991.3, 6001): 11.8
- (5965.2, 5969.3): 12.5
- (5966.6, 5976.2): 11.6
